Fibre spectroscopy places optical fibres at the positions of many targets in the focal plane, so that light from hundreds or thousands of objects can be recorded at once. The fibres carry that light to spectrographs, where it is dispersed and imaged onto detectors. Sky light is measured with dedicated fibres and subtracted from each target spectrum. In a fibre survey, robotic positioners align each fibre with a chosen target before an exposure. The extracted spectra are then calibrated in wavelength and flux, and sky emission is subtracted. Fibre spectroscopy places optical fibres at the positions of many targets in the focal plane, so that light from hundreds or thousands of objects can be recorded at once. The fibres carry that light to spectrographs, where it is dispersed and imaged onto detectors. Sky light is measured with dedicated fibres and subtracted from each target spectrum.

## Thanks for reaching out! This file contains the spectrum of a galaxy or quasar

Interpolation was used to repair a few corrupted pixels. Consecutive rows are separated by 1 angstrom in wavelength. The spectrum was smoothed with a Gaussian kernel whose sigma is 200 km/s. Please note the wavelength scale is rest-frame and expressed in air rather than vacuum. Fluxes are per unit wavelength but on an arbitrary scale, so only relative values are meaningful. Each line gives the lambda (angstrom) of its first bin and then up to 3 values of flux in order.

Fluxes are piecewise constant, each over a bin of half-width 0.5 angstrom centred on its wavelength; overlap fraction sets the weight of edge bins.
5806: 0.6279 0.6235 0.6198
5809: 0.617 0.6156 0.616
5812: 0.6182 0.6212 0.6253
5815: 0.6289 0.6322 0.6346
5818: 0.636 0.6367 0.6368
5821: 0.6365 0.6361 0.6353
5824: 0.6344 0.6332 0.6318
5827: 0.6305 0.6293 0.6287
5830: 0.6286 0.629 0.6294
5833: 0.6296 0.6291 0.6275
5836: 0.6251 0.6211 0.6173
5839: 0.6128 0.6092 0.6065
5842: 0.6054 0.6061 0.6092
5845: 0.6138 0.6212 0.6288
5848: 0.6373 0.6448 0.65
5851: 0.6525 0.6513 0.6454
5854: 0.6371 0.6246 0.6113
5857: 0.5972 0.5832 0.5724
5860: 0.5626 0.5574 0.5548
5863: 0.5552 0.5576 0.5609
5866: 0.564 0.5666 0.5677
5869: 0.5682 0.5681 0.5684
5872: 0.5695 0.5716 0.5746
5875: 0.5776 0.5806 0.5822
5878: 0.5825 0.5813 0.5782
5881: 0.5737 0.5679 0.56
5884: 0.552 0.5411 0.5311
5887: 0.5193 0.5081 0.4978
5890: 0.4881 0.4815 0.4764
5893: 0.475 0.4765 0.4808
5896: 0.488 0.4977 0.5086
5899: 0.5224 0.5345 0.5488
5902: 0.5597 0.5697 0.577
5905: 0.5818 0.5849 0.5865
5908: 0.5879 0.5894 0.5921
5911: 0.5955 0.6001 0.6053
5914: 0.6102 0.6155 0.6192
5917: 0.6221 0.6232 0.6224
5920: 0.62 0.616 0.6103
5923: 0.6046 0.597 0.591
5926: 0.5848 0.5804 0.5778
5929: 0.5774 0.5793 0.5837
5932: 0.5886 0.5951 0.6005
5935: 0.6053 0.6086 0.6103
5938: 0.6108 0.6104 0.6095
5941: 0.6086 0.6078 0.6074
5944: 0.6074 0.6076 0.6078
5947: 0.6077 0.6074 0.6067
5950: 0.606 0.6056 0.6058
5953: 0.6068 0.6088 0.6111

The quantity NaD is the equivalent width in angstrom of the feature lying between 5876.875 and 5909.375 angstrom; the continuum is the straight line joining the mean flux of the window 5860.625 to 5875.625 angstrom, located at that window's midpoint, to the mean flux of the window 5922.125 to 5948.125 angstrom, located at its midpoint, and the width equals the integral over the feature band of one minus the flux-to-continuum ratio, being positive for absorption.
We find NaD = 2.2 angstrom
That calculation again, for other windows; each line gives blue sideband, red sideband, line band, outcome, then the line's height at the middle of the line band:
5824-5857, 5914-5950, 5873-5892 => 2.1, 0.616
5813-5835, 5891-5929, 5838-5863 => 0.1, 0.613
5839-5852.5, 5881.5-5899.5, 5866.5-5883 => -0.7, 0.55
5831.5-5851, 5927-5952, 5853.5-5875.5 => 1.5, 0.618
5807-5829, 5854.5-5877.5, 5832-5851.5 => -0.7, 0.602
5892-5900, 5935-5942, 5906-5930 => -2.1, 0.554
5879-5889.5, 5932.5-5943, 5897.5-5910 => 0.1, 0.567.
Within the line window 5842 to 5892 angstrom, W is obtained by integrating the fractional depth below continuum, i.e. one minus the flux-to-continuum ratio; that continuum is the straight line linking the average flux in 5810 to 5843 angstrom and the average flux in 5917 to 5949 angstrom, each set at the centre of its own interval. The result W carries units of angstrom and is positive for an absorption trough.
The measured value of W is 3.2 angstrom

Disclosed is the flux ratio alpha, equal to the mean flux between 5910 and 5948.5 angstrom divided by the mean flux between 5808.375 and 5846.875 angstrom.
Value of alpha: 0.97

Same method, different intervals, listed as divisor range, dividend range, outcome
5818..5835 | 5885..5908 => 0.83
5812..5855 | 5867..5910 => 0.87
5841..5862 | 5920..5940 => 0.97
